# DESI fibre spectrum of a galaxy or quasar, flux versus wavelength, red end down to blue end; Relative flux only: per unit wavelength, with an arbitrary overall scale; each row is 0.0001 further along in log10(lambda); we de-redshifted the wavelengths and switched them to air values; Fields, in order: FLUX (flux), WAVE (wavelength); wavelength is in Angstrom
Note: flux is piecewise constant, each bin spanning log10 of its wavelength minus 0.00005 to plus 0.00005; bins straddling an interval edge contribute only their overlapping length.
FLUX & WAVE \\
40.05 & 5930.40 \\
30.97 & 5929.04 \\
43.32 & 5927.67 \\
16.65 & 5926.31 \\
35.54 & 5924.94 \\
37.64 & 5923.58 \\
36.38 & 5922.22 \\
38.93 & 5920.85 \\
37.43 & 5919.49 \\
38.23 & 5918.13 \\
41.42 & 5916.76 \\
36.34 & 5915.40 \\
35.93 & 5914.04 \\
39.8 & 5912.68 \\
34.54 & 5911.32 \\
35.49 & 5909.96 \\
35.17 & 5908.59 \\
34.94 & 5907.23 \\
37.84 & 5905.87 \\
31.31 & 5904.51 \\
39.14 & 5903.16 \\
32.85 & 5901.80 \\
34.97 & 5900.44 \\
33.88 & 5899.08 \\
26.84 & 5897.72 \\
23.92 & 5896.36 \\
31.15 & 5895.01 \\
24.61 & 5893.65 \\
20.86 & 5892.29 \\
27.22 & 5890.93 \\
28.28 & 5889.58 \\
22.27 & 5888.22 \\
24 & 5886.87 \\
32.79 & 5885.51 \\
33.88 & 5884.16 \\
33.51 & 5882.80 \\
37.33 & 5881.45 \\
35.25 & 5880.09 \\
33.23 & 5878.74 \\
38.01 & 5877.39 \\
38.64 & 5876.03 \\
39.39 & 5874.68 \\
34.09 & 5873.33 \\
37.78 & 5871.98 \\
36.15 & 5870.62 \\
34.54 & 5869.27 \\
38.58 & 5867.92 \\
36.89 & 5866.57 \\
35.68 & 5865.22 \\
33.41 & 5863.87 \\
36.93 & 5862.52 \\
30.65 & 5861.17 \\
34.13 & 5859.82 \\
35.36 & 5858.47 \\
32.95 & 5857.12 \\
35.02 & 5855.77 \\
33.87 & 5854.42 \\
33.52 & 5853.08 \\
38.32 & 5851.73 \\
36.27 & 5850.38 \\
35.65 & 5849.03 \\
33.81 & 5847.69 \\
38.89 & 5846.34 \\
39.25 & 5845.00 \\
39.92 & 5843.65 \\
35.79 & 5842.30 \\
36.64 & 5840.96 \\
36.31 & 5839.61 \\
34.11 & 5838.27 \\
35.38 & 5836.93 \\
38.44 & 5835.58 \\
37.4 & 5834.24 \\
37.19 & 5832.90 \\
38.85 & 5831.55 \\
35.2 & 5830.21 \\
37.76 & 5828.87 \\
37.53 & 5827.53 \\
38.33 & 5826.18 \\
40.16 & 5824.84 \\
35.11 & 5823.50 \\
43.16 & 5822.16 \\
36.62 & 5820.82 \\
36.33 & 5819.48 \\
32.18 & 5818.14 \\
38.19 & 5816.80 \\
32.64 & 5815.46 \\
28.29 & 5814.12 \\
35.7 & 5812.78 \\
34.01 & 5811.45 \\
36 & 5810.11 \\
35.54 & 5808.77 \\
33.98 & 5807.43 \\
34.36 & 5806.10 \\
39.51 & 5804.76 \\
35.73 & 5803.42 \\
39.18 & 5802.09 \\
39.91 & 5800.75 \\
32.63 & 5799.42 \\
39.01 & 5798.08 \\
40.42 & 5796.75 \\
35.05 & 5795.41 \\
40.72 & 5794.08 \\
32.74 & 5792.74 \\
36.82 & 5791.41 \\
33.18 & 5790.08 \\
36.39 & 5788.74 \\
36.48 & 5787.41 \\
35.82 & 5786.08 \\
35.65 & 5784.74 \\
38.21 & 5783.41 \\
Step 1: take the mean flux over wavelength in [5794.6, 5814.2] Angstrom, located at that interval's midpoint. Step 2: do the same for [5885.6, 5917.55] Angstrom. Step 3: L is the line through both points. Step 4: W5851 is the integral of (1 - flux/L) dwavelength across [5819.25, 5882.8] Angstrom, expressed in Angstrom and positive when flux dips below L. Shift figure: -4.2 Angstrom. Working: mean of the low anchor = 36.2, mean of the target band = 36.4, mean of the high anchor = 31.9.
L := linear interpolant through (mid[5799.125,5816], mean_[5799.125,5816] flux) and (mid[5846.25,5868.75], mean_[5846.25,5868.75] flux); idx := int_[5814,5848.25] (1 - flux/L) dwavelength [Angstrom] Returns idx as -1.54 Angstrom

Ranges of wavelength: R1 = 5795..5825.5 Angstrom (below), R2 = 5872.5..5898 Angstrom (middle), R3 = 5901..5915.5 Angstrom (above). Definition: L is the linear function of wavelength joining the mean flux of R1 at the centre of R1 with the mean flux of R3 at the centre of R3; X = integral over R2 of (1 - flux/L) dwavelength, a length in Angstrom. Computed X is 3.5 Angstrom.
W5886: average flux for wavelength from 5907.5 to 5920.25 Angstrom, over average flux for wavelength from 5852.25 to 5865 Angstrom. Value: 1.09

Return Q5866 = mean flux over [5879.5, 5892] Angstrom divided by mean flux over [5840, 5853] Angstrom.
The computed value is 0.8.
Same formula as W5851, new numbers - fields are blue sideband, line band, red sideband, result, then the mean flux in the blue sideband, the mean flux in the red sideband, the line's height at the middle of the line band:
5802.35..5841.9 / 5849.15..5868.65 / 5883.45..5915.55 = -0.65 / 36.3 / 31.5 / 34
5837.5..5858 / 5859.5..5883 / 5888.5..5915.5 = -1.09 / 36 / 32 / 34.3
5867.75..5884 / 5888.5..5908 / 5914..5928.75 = 3.08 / 36.2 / 36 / 36.1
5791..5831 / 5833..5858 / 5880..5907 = -1.64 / 36.4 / 30.6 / 34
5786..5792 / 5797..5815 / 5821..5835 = 0.47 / 35.7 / 38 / 36.7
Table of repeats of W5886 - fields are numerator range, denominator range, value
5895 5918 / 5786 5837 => 0.95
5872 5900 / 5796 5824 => 0.86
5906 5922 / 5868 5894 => 1.14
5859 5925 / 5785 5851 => 0.93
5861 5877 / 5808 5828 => 1.01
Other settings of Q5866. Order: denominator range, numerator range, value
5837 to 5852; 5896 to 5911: 0.91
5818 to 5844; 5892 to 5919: 0.91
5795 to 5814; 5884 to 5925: 0.91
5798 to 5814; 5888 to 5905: 0.81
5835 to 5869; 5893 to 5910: 0.90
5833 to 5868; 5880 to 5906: 0.85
